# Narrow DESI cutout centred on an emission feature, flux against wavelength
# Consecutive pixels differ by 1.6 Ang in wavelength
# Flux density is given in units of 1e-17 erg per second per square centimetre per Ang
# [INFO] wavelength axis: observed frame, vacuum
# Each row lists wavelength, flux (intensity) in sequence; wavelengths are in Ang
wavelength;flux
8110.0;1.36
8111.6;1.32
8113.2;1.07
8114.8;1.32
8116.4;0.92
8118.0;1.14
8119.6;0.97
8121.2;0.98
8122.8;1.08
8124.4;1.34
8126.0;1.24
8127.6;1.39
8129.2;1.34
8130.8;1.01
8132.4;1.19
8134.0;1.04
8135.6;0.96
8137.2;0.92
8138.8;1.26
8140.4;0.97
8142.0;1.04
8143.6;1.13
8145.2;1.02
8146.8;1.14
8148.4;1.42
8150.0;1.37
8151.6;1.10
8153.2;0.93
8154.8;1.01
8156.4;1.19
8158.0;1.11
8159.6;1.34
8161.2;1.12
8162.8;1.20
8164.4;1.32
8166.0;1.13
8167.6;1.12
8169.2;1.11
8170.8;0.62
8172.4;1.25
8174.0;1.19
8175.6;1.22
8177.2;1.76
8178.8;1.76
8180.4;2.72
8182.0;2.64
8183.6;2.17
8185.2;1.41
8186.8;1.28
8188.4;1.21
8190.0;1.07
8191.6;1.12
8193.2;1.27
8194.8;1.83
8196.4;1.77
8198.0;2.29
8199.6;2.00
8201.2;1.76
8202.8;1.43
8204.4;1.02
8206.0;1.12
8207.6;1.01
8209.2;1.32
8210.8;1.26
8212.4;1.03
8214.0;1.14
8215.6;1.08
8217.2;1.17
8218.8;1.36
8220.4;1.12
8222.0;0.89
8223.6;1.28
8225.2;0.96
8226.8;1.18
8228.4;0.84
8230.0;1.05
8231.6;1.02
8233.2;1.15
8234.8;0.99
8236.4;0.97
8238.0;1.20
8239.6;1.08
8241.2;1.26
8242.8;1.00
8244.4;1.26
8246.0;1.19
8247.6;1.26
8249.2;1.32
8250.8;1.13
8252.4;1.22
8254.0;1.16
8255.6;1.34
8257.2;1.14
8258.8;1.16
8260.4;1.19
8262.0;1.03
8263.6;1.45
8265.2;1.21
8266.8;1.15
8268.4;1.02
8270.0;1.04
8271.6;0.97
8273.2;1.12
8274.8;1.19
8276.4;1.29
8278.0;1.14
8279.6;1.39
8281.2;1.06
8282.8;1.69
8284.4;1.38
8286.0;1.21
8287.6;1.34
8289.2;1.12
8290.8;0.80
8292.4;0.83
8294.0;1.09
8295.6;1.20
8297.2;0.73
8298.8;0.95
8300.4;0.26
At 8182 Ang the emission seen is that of [S II] 6716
